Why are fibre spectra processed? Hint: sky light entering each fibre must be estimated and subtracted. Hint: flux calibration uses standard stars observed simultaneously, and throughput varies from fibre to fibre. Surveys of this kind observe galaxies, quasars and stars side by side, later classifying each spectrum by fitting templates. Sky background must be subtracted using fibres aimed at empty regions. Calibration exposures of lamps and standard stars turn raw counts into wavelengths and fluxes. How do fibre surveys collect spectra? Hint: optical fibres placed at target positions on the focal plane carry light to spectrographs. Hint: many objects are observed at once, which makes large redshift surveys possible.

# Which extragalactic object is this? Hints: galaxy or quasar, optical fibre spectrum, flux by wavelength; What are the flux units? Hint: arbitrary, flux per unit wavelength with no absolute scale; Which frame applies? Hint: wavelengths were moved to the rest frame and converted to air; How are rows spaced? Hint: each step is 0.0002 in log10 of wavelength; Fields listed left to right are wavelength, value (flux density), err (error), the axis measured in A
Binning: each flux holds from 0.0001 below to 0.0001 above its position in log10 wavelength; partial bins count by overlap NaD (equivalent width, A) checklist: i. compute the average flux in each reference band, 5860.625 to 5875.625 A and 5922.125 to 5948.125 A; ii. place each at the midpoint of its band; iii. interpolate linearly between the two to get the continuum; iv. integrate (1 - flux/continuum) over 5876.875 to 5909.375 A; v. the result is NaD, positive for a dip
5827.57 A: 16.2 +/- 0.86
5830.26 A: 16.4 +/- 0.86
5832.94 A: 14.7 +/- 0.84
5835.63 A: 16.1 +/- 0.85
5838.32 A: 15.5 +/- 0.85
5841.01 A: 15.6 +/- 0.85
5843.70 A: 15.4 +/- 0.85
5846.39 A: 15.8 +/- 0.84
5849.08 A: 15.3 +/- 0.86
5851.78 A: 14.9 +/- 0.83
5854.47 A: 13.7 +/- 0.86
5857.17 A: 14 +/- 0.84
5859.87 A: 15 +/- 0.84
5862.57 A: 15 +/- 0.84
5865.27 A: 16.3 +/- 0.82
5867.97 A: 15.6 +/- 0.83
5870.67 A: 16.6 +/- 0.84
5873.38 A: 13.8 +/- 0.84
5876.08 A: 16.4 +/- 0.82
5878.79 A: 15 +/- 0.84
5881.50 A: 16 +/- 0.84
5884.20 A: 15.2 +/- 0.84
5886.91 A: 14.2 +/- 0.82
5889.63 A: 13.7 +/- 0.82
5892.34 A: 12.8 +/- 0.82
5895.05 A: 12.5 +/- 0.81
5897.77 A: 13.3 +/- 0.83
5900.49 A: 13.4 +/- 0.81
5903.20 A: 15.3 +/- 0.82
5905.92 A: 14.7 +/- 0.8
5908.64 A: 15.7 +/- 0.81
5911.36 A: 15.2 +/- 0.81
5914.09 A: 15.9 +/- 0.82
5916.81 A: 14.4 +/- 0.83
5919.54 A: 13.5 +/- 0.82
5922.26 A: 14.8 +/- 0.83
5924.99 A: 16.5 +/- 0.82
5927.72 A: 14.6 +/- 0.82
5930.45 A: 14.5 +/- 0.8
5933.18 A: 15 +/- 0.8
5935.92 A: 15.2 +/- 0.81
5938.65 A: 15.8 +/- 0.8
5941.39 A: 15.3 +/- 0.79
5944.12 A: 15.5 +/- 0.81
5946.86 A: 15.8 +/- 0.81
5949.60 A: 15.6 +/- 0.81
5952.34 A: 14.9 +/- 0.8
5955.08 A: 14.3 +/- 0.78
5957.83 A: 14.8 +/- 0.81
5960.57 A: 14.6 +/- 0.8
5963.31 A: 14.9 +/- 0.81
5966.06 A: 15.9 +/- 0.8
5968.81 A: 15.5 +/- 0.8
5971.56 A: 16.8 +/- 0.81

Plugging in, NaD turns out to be 2.3 A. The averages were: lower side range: 15.5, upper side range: 15.3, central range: 14.3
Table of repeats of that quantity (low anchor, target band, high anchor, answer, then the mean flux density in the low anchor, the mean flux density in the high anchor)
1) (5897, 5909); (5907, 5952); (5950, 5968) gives -1.56 A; 14.4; 15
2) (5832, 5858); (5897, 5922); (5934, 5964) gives 0.84 A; 15.1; 15.2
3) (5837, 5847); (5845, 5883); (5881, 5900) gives -1.24 A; 15.6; 13.8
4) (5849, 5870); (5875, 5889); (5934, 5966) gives -0.19 A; 15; 15.2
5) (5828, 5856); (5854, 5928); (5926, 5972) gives 2.53 A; 15.4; 15.2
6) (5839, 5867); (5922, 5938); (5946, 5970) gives -0.03 A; 15.1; 15.1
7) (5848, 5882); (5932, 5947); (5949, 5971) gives -0.28 A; 15.2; 15.1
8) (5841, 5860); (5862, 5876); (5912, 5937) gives -0.61 A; 14.9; 14.9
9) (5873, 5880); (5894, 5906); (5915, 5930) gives 0.98 A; 15.2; 14.8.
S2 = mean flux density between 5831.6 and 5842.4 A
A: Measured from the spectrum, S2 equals 15.5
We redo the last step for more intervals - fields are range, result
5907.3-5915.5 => 15.6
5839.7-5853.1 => 15.4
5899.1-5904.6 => 14.4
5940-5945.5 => 15.4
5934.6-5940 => 15.5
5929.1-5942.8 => 15.2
